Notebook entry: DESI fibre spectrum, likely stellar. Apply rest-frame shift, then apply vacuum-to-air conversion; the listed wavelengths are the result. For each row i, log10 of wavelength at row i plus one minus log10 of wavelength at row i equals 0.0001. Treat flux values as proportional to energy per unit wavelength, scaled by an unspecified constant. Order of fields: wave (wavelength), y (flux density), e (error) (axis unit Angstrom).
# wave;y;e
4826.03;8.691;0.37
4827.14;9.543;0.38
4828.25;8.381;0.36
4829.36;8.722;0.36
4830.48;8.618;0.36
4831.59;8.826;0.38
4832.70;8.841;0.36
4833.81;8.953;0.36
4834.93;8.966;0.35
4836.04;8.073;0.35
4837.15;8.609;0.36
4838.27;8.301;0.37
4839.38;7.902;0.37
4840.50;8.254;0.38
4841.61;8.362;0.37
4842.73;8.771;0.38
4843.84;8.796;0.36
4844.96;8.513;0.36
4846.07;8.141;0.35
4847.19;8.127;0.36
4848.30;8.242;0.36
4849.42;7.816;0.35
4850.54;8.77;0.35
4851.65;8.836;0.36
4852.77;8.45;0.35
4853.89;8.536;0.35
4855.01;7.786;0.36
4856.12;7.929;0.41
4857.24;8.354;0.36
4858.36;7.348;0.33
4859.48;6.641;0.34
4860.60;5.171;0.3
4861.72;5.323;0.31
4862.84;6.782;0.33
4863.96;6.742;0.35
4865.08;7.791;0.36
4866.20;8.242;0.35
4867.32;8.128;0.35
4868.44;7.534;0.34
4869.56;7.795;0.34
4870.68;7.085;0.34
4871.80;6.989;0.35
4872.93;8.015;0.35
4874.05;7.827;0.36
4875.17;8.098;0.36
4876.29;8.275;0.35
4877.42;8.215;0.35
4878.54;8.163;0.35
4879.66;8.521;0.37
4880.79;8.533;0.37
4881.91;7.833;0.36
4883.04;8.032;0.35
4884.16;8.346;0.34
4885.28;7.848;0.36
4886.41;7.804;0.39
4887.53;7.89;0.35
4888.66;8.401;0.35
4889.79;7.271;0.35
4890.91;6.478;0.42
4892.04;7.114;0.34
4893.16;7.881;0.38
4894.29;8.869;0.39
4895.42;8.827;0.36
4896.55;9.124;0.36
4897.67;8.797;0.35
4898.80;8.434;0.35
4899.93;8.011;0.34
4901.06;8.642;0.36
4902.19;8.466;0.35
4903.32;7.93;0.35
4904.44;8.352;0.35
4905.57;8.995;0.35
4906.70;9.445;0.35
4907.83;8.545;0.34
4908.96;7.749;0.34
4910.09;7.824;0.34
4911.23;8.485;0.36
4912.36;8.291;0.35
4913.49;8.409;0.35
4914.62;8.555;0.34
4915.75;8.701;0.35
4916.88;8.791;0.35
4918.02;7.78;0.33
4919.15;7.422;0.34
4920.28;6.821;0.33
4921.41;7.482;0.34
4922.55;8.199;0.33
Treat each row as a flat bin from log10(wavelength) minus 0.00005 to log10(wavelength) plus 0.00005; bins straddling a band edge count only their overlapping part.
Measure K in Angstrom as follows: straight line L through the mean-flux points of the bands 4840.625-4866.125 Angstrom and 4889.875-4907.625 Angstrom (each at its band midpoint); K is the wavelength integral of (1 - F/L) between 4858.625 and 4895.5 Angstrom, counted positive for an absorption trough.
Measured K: 2.06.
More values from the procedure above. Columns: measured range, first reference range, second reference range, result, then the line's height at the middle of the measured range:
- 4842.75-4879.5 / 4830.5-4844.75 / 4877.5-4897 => 2.4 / 8.32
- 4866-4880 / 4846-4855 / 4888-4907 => 0.7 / 8.31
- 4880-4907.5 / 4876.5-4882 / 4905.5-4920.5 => 0.2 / 8.28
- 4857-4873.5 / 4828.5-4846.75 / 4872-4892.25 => 2.0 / 8.15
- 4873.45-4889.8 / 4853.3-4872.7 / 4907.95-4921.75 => -1.1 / 7.58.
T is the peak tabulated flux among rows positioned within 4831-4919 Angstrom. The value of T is 9.445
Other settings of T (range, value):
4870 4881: 8.533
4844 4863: 8.836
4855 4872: 8.354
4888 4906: 9.124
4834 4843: 8.966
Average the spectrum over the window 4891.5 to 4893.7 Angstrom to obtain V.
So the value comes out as 7.52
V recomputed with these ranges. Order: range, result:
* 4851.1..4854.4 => 8.59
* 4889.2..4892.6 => 6.97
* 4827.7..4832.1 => 8.63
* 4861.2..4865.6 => 6.66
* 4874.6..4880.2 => 8.26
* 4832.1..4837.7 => 8.7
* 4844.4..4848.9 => 8.26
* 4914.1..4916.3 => 8.64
